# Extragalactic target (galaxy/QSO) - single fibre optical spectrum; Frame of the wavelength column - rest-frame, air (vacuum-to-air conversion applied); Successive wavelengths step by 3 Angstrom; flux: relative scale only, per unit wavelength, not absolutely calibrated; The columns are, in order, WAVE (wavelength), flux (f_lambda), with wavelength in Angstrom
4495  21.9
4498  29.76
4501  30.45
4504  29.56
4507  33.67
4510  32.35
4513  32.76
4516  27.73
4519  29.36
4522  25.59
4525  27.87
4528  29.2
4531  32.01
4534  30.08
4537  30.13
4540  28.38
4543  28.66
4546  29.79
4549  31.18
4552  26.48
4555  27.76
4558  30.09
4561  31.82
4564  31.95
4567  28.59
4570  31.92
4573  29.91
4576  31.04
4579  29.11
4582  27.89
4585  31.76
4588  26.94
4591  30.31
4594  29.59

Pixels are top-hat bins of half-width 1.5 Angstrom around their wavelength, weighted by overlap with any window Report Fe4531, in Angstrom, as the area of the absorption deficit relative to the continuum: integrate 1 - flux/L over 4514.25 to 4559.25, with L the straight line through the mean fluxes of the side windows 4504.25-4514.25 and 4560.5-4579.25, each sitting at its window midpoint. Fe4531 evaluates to 3.8 Angstrom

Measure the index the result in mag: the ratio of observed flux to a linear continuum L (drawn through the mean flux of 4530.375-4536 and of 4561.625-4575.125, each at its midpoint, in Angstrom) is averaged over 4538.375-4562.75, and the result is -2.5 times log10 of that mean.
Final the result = 0.05 mag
